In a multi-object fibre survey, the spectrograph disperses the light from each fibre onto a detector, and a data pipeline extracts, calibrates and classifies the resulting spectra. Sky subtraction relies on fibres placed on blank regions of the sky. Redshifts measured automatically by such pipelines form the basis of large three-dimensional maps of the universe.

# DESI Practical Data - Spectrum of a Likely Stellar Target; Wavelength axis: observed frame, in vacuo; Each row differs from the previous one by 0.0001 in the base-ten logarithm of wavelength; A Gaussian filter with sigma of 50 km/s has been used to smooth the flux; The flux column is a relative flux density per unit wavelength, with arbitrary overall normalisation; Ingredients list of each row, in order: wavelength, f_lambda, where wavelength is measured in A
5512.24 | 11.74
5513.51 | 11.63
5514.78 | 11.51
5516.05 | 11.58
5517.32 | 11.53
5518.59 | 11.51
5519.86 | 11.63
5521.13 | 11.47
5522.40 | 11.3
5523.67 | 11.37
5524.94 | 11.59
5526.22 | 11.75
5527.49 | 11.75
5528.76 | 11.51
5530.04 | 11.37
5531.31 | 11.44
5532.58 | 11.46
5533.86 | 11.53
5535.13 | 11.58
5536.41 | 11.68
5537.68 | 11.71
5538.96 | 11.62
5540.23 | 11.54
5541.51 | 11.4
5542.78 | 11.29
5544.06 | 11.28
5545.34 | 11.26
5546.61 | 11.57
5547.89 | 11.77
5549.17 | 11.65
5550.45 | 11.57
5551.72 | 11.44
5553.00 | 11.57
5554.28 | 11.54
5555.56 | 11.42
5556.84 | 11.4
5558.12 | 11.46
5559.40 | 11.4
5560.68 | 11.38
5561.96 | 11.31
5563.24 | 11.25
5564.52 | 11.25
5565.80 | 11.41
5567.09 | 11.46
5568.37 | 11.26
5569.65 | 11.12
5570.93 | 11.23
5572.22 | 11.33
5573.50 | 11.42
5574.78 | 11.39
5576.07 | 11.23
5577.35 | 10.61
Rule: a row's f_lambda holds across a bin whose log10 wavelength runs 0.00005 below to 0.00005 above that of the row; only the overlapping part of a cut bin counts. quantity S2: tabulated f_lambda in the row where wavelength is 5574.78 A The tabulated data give 11.39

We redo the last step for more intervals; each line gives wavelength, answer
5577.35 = 10.61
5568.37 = 11.26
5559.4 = 11.4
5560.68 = 11.38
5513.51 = 11.63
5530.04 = 11.37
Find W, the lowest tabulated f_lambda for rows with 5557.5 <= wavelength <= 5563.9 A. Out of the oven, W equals 11.25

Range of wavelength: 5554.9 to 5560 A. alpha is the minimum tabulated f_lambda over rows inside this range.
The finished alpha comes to 11.4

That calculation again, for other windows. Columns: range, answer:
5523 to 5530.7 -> 11.37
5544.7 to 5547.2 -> 11.26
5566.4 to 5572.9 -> 11.12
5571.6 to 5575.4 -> 11.33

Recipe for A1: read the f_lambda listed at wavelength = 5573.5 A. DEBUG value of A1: 11.42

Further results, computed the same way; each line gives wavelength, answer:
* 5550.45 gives 11.57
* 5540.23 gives 11.54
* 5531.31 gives 11.44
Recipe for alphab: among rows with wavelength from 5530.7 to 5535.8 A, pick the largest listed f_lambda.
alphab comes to 11.58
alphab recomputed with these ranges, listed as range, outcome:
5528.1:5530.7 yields 11.51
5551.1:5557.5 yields 11.57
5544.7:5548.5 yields 11.77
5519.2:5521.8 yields 11.63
